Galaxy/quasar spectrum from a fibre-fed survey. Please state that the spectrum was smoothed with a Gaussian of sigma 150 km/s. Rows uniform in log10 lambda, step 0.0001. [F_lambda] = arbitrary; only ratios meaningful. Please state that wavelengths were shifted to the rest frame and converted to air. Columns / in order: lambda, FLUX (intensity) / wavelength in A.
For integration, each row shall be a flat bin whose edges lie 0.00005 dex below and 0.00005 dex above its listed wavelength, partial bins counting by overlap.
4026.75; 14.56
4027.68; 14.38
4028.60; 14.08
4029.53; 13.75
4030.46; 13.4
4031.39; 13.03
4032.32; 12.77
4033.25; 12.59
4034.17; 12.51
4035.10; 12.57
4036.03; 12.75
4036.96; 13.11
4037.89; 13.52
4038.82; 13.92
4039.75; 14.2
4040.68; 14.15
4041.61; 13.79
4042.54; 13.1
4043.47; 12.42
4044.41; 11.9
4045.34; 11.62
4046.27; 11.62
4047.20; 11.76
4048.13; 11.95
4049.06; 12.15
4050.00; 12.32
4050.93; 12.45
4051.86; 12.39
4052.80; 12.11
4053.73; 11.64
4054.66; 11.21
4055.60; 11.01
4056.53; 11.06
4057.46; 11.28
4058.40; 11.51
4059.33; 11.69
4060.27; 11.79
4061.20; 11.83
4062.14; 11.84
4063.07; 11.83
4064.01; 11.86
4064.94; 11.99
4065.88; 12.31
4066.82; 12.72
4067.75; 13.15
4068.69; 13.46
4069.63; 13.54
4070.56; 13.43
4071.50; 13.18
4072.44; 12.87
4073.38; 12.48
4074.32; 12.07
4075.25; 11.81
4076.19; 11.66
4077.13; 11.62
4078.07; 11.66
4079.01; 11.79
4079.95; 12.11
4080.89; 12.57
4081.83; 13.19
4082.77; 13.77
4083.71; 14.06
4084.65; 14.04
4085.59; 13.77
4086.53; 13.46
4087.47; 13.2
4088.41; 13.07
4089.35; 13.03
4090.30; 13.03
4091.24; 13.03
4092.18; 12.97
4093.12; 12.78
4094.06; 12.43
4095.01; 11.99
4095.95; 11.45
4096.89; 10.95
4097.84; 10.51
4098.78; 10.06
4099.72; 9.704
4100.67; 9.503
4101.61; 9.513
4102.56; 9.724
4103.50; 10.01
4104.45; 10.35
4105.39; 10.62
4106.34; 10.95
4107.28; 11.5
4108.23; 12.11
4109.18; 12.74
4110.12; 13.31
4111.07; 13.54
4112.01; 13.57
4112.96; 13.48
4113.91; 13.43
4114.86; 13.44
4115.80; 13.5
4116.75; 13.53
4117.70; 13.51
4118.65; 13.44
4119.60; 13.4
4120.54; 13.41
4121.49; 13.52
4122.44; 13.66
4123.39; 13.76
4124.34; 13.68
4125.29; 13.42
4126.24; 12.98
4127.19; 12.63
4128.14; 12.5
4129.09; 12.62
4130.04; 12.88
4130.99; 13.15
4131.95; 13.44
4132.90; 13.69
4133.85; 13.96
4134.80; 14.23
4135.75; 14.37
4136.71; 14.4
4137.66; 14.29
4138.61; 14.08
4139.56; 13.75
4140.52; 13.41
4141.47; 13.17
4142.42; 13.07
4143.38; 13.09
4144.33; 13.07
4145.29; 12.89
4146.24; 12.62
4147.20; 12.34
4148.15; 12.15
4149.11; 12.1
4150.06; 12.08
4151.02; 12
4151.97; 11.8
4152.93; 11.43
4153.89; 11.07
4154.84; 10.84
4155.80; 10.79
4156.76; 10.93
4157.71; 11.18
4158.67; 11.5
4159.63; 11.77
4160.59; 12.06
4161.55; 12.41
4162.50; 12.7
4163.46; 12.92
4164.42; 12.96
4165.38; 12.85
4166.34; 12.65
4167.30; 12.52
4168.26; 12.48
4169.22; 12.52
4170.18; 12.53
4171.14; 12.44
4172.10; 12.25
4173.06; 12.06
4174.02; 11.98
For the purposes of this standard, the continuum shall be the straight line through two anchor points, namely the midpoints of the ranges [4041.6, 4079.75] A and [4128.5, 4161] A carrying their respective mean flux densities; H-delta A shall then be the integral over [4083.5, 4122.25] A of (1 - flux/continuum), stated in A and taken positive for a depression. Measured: 0.2 A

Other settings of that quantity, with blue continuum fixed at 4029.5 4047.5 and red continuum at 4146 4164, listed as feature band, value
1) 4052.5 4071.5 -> 0.9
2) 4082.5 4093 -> -0.8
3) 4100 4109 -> 1.3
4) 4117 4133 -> -1.5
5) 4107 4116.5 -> -0.7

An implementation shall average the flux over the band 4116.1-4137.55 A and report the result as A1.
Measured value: 13.5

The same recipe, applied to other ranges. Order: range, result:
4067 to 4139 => 12.7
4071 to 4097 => 12.7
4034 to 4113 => 12.2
